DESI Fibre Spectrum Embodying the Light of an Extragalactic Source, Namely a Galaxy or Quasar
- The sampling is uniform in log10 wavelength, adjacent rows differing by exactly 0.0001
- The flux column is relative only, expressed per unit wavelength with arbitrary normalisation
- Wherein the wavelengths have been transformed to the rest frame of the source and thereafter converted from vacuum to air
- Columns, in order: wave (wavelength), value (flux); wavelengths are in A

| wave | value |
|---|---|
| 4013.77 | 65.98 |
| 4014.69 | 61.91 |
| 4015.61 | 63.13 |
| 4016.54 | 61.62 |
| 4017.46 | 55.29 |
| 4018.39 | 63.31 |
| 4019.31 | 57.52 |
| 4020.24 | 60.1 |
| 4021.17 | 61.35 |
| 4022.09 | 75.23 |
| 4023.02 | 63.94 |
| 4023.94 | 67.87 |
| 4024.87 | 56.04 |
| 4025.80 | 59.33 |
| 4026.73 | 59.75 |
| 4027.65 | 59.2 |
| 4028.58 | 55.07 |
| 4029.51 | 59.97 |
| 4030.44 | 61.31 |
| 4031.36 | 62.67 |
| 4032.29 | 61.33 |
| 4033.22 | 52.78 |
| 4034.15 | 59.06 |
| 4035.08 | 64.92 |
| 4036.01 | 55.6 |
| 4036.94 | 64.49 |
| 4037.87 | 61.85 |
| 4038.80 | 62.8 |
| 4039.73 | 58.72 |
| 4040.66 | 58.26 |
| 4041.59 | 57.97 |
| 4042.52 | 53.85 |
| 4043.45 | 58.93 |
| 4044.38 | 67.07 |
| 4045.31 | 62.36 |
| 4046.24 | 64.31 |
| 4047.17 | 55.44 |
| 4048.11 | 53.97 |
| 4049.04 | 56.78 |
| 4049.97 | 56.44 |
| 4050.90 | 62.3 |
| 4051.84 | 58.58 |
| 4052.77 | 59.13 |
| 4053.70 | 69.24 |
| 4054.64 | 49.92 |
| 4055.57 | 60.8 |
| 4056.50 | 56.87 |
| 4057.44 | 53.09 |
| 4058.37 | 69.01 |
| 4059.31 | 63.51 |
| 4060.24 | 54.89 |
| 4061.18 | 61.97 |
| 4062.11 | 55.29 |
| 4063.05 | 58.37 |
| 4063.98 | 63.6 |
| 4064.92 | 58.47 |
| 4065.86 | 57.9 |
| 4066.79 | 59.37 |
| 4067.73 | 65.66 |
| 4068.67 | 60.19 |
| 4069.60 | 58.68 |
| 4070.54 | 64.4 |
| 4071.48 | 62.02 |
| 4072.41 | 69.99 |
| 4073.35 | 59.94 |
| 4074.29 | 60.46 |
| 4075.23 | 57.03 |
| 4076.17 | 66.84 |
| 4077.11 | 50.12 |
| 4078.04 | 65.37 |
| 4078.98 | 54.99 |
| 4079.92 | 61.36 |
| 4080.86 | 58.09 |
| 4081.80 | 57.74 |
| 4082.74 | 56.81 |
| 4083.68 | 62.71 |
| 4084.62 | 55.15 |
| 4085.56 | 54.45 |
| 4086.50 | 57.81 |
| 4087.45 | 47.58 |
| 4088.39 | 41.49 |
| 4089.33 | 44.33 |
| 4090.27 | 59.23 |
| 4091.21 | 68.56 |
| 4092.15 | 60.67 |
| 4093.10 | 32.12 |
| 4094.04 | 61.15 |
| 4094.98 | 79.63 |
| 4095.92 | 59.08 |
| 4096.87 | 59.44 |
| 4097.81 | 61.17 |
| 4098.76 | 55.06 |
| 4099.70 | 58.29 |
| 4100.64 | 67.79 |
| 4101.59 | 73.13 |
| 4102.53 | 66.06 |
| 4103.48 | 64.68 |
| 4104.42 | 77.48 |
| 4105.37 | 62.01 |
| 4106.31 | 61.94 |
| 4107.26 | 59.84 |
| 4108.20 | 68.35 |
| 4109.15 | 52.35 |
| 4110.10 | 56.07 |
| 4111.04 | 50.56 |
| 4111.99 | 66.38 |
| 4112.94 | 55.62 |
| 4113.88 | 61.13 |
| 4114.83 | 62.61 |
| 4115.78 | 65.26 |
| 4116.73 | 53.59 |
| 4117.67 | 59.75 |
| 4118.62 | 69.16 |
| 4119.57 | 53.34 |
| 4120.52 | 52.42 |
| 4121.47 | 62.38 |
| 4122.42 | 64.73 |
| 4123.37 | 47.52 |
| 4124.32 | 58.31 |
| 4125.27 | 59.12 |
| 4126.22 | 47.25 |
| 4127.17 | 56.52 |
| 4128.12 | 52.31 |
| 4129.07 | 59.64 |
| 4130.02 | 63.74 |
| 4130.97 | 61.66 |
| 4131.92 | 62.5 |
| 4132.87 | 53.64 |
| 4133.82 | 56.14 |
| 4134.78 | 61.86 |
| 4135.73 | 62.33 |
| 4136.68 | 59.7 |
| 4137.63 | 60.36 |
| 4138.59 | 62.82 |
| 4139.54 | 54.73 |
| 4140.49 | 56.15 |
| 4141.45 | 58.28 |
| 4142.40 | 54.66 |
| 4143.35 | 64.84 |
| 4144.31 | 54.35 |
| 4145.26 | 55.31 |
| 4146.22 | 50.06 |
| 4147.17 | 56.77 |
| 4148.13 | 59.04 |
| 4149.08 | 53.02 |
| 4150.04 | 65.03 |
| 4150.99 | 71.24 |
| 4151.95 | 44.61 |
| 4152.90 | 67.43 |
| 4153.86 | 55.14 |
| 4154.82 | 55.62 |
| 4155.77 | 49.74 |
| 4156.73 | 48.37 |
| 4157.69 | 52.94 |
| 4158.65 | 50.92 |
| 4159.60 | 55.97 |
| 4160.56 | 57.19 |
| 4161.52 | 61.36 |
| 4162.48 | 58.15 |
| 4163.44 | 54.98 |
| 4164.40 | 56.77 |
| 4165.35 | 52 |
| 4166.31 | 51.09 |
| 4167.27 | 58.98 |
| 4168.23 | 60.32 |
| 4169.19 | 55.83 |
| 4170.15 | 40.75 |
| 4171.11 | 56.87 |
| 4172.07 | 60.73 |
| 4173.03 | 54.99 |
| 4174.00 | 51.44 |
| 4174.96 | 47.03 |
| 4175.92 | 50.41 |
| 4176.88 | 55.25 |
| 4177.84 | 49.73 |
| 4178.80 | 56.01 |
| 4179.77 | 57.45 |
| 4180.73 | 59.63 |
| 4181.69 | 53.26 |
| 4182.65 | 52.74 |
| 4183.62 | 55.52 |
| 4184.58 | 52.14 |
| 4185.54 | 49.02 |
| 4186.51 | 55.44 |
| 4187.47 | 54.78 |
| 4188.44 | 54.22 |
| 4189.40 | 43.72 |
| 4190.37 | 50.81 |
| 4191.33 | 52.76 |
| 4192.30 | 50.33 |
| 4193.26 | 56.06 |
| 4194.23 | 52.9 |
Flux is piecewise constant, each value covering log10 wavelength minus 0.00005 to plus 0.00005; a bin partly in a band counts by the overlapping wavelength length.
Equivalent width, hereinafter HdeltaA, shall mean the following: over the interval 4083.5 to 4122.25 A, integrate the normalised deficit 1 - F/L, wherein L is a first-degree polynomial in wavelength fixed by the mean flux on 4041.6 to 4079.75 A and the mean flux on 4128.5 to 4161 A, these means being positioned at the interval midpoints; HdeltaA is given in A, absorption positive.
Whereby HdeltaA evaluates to -0.5 A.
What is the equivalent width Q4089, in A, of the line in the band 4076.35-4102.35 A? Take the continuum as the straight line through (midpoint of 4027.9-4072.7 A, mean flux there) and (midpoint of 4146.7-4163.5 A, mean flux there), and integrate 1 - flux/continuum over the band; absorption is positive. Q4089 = 0.25 A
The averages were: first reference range 59.9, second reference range 56.6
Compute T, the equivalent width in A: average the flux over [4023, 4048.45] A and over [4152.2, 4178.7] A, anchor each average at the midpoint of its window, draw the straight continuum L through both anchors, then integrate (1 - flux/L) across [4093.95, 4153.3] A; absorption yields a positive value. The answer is -3.9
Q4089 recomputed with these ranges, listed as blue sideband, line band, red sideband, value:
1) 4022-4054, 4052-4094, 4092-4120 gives 1.6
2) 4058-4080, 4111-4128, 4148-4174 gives 0.0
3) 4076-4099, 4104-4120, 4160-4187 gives -1.3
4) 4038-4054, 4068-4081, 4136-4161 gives -0.4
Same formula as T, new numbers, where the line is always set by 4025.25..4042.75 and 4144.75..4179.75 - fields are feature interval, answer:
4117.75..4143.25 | -1.0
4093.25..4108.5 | -1.8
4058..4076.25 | -0.9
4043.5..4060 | -0.3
